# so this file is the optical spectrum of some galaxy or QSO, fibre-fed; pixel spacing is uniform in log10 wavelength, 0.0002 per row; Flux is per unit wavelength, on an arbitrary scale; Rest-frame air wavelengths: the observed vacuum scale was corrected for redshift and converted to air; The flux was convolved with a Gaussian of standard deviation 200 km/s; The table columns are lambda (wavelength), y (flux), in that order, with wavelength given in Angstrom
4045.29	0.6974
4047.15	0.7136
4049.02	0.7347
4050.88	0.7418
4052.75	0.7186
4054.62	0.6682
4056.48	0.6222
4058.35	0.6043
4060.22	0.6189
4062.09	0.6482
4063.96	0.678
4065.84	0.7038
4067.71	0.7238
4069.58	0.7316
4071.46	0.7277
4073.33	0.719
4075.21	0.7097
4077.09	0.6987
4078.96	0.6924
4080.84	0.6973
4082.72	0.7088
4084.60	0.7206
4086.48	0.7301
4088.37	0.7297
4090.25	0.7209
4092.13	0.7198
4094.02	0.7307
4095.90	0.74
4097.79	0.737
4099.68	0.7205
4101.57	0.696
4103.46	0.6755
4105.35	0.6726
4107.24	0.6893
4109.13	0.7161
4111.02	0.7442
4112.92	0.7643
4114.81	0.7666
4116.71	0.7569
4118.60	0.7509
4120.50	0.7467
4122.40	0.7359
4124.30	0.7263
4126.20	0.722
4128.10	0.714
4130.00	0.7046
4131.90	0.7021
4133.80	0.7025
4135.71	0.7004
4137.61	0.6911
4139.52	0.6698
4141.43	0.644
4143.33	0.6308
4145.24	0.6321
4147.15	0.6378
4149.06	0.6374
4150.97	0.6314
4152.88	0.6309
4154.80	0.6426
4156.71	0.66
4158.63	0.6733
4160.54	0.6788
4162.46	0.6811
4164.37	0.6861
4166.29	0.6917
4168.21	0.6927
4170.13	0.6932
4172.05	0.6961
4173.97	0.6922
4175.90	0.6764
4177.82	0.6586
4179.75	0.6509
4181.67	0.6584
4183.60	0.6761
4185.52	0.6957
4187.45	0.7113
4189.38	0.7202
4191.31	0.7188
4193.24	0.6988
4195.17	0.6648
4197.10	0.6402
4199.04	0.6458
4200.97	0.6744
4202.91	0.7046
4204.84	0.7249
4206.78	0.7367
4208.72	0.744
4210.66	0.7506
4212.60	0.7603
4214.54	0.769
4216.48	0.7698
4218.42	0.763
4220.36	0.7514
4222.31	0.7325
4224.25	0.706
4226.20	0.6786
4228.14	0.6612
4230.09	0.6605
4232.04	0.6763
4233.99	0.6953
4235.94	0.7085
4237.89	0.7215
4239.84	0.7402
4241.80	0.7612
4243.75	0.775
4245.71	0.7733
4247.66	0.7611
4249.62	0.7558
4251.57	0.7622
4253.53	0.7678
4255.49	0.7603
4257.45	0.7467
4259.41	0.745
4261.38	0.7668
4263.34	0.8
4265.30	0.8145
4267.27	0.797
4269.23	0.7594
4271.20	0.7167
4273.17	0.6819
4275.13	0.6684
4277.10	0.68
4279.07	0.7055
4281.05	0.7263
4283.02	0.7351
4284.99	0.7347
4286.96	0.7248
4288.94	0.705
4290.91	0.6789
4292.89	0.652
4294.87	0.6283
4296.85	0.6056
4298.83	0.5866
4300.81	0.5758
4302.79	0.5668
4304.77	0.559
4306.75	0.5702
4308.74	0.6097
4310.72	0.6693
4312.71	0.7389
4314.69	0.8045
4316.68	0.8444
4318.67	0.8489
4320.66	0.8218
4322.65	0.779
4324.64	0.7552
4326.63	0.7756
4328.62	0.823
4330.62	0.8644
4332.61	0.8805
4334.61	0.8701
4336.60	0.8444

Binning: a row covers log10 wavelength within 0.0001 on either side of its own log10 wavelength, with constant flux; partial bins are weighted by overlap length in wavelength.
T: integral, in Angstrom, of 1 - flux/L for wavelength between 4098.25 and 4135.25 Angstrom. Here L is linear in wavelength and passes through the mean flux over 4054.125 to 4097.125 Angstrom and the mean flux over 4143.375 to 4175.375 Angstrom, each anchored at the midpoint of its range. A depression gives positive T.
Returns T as -2.14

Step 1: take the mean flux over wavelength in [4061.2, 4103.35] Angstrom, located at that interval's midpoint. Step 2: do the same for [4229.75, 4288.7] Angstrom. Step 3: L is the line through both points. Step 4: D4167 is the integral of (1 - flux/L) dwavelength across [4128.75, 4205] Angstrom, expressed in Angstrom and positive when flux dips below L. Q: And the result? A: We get 5.2 Angstrom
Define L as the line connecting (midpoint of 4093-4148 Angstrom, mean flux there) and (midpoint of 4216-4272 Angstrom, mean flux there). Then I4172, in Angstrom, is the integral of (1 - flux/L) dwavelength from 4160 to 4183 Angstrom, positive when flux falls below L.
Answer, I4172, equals 1.3 Angstrom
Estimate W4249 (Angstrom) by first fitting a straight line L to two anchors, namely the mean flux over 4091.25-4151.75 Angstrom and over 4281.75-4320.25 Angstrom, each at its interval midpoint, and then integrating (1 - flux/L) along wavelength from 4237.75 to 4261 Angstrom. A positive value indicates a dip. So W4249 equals -2.4 Angstrom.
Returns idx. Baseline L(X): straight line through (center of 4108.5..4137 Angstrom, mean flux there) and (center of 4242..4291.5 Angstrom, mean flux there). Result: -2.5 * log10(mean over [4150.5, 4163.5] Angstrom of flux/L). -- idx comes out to 0.12 mag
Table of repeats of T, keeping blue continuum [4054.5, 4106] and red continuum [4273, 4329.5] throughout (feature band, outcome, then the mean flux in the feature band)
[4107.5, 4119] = -0.78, 0.746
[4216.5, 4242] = -0.51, 0.713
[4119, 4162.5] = 1.24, 0.679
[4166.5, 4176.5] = 0.11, 0.69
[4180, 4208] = 0.34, 0.69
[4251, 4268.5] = -1.87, 0.773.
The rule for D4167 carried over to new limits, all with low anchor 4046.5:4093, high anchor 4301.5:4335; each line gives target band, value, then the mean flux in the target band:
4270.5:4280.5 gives 0.7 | 0.691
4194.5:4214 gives 0.5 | 0.706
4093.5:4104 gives -0.2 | 0.717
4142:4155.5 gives 1.5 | 0.635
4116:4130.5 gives -0.5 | 0.733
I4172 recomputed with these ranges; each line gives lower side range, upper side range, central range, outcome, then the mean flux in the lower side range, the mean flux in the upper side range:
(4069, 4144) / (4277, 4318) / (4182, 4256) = -3.36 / 0.714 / 0.673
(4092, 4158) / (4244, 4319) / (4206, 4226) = -1.15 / 0.698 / 0.71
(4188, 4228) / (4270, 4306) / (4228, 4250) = -0.96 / 0.717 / 0.663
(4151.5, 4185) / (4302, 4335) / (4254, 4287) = -0.64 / 0.673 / 0.751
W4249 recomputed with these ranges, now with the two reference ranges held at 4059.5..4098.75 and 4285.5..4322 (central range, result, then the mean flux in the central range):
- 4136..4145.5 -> 0.58 Angstrom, 0.659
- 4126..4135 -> -0.07 Angstrom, 0.708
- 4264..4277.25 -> -1.02 Angstrom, 0.736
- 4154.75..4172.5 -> 0.43 Angstrom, 0.681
